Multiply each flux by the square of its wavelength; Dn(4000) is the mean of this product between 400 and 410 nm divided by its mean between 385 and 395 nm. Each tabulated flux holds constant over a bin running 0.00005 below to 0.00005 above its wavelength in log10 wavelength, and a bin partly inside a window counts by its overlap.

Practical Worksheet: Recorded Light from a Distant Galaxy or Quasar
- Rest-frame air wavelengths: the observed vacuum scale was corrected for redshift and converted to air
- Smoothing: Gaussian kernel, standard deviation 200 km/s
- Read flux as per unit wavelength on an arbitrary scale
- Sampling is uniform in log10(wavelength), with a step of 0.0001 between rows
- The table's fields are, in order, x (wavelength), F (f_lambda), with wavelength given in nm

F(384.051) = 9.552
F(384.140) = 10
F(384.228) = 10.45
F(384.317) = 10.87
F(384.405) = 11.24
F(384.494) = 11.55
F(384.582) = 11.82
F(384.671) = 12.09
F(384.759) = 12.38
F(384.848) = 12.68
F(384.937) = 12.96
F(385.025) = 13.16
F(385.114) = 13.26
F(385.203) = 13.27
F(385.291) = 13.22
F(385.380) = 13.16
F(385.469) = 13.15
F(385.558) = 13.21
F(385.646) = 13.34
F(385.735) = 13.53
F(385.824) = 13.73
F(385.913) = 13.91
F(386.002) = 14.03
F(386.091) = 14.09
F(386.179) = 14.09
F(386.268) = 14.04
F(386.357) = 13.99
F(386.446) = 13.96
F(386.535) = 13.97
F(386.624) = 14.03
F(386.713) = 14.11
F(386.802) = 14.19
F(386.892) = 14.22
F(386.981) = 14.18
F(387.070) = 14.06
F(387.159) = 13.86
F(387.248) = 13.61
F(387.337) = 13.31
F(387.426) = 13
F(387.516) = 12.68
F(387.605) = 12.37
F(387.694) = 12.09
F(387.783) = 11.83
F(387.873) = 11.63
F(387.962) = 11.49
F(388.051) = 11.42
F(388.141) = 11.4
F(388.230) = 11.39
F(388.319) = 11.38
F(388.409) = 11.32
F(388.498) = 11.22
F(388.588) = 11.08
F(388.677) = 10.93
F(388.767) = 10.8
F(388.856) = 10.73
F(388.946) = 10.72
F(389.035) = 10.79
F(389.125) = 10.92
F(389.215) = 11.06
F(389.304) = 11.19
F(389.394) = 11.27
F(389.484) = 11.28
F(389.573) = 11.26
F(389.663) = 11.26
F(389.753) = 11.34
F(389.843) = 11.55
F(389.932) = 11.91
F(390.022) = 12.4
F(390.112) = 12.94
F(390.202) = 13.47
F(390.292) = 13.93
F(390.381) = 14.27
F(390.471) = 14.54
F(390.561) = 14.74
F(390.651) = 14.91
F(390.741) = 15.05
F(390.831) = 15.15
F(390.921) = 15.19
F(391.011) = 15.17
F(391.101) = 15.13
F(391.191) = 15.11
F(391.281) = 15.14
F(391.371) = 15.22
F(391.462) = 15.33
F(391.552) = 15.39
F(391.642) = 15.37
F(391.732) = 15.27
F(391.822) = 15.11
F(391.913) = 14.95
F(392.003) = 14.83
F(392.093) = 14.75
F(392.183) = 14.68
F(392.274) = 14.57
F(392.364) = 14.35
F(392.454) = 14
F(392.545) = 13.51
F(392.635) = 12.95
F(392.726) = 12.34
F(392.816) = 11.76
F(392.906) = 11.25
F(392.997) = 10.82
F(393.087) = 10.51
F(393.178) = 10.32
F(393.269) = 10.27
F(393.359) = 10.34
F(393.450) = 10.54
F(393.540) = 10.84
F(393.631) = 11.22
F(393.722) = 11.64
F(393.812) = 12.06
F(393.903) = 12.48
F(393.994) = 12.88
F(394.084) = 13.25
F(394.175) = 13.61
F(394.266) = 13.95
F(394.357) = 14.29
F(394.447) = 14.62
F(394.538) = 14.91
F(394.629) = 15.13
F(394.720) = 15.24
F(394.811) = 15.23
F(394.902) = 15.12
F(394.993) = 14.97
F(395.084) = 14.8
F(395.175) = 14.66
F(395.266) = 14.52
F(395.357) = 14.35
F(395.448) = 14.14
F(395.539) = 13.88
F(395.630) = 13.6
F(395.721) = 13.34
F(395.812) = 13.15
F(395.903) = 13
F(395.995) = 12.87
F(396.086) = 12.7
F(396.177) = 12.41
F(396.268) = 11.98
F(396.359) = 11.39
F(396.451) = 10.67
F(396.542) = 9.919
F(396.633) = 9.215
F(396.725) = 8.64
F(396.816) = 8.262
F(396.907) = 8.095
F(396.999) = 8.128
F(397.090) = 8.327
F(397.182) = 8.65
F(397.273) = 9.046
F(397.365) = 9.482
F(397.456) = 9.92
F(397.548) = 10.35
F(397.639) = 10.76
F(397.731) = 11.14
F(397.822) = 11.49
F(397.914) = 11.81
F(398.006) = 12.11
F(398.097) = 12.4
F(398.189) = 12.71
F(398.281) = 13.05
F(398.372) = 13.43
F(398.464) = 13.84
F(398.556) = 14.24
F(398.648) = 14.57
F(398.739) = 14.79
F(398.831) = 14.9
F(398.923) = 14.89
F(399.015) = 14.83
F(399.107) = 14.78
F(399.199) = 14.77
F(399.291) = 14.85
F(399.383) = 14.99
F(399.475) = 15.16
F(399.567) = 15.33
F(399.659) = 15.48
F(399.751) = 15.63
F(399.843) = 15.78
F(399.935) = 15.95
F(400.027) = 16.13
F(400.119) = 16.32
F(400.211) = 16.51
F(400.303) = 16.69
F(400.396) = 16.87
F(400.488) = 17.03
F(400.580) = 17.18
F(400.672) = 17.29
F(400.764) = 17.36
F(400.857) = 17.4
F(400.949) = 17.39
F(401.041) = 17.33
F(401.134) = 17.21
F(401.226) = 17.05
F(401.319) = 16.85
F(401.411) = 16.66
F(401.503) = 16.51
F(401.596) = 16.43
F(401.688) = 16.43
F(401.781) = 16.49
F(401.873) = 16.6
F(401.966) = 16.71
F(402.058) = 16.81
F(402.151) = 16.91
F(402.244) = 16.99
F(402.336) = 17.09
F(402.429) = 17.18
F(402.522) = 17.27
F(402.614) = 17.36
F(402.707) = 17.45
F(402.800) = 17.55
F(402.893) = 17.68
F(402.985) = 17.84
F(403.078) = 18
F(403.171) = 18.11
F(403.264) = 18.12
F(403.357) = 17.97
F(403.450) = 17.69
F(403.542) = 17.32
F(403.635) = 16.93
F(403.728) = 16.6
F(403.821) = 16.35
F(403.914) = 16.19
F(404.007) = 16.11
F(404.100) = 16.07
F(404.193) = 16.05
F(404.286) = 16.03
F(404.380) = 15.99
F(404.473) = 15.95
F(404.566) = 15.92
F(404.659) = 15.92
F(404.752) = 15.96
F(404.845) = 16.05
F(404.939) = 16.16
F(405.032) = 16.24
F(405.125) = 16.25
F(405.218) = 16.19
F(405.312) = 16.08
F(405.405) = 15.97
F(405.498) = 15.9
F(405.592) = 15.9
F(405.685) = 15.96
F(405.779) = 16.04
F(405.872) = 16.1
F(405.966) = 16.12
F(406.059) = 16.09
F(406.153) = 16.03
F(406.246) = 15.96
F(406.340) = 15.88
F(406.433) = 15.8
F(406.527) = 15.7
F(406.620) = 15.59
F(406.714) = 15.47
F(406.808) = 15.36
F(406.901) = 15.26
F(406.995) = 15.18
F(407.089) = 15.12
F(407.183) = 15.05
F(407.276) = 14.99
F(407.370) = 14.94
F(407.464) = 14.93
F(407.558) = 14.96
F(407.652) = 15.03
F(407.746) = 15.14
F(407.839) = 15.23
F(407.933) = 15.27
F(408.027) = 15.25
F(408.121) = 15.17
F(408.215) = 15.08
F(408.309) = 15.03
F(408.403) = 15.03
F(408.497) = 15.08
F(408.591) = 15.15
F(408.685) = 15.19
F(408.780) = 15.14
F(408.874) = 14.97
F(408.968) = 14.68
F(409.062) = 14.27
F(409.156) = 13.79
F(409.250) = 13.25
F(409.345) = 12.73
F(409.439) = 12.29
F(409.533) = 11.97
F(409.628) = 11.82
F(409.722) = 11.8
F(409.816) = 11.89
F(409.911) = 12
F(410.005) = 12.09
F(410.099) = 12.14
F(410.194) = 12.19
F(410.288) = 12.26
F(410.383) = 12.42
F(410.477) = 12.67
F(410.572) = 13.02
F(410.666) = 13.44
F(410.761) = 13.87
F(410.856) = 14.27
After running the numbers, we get 1.3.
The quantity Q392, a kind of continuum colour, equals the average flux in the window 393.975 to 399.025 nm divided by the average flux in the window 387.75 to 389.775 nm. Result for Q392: 1.1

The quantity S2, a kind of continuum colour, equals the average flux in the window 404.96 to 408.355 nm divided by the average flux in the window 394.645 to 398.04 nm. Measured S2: 1.3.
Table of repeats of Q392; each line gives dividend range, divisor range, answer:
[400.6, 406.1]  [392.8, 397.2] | 1.37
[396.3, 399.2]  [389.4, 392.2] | 0.82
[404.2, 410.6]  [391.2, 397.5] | 1.17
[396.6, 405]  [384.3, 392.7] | 1.15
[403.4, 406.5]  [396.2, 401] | 1.21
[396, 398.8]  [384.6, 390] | 0.89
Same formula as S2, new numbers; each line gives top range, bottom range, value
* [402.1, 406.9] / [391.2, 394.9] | 1.23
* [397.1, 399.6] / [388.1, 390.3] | 1.12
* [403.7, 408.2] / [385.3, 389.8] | 1.26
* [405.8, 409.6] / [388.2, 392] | 1.15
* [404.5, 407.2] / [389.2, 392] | 1.15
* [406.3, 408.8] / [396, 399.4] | 1.29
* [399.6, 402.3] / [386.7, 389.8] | 1.40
